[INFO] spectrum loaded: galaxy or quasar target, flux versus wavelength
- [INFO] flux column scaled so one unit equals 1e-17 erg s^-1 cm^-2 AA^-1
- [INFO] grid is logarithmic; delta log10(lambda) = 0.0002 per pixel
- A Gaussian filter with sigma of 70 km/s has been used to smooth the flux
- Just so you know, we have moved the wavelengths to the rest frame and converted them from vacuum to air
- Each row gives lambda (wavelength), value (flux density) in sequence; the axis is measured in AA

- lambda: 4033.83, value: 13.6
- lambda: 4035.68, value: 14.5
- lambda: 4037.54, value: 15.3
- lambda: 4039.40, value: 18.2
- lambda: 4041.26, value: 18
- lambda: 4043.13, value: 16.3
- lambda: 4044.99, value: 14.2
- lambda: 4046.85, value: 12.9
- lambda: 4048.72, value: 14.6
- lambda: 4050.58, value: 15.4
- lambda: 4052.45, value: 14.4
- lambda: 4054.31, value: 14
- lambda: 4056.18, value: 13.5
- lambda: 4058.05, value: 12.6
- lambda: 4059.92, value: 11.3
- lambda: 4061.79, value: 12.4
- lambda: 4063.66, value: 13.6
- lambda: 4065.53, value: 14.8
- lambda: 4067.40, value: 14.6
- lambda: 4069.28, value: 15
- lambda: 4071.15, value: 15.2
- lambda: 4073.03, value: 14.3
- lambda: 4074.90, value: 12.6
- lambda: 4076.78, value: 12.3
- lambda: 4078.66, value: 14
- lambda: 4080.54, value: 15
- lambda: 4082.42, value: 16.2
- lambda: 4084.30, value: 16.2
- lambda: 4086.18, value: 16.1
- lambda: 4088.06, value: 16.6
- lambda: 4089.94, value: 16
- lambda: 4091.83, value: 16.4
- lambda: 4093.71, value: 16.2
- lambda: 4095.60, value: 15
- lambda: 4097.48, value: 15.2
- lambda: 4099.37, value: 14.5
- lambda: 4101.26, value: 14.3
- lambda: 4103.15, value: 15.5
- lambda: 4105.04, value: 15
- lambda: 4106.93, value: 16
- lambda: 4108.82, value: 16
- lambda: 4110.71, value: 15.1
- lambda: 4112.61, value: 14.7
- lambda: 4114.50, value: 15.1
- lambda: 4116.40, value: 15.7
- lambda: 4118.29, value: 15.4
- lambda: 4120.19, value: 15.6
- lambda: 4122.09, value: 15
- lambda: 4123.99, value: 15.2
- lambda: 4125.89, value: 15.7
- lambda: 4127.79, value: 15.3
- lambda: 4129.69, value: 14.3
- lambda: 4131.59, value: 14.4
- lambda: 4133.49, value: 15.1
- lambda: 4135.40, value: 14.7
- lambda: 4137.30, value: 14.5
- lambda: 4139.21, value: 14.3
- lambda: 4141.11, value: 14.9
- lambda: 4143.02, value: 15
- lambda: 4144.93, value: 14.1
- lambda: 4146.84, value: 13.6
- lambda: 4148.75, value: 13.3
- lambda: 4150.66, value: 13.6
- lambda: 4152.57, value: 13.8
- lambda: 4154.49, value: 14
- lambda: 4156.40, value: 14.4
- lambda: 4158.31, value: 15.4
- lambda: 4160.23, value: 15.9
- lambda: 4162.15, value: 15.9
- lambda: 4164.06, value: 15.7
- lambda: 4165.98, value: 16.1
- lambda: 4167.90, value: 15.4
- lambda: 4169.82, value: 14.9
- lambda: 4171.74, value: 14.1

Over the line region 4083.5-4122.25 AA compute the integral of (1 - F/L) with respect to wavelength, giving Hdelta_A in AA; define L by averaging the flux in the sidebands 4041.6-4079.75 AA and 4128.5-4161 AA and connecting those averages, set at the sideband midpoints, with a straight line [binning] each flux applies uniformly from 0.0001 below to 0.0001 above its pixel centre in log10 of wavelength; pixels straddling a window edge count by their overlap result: -3.59 AA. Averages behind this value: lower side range 14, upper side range 14.4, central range 15.5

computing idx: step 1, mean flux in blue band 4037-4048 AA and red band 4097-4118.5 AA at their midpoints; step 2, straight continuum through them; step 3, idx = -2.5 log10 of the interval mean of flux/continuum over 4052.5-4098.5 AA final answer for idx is 0.07 mag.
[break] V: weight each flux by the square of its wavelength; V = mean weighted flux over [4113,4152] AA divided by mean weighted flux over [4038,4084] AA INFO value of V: 1.1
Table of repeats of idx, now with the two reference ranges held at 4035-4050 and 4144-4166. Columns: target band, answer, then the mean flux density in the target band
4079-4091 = -0.05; 15.9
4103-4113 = -0.03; 15.4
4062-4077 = 0.09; 14.1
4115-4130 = -0.03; 15.3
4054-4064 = 0.20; 12.8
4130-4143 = 0.01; 14.7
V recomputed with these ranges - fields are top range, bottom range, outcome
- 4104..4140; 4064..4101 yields 1.03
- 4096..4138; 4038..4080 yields 1.09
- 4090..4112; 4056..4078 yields 1.16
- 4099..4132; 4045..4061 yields 1.15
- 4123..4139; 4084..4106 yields 0.97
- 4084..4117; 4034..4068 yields 1.10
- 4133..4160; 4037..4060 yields 1.02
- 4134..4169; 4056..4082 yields 1.12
